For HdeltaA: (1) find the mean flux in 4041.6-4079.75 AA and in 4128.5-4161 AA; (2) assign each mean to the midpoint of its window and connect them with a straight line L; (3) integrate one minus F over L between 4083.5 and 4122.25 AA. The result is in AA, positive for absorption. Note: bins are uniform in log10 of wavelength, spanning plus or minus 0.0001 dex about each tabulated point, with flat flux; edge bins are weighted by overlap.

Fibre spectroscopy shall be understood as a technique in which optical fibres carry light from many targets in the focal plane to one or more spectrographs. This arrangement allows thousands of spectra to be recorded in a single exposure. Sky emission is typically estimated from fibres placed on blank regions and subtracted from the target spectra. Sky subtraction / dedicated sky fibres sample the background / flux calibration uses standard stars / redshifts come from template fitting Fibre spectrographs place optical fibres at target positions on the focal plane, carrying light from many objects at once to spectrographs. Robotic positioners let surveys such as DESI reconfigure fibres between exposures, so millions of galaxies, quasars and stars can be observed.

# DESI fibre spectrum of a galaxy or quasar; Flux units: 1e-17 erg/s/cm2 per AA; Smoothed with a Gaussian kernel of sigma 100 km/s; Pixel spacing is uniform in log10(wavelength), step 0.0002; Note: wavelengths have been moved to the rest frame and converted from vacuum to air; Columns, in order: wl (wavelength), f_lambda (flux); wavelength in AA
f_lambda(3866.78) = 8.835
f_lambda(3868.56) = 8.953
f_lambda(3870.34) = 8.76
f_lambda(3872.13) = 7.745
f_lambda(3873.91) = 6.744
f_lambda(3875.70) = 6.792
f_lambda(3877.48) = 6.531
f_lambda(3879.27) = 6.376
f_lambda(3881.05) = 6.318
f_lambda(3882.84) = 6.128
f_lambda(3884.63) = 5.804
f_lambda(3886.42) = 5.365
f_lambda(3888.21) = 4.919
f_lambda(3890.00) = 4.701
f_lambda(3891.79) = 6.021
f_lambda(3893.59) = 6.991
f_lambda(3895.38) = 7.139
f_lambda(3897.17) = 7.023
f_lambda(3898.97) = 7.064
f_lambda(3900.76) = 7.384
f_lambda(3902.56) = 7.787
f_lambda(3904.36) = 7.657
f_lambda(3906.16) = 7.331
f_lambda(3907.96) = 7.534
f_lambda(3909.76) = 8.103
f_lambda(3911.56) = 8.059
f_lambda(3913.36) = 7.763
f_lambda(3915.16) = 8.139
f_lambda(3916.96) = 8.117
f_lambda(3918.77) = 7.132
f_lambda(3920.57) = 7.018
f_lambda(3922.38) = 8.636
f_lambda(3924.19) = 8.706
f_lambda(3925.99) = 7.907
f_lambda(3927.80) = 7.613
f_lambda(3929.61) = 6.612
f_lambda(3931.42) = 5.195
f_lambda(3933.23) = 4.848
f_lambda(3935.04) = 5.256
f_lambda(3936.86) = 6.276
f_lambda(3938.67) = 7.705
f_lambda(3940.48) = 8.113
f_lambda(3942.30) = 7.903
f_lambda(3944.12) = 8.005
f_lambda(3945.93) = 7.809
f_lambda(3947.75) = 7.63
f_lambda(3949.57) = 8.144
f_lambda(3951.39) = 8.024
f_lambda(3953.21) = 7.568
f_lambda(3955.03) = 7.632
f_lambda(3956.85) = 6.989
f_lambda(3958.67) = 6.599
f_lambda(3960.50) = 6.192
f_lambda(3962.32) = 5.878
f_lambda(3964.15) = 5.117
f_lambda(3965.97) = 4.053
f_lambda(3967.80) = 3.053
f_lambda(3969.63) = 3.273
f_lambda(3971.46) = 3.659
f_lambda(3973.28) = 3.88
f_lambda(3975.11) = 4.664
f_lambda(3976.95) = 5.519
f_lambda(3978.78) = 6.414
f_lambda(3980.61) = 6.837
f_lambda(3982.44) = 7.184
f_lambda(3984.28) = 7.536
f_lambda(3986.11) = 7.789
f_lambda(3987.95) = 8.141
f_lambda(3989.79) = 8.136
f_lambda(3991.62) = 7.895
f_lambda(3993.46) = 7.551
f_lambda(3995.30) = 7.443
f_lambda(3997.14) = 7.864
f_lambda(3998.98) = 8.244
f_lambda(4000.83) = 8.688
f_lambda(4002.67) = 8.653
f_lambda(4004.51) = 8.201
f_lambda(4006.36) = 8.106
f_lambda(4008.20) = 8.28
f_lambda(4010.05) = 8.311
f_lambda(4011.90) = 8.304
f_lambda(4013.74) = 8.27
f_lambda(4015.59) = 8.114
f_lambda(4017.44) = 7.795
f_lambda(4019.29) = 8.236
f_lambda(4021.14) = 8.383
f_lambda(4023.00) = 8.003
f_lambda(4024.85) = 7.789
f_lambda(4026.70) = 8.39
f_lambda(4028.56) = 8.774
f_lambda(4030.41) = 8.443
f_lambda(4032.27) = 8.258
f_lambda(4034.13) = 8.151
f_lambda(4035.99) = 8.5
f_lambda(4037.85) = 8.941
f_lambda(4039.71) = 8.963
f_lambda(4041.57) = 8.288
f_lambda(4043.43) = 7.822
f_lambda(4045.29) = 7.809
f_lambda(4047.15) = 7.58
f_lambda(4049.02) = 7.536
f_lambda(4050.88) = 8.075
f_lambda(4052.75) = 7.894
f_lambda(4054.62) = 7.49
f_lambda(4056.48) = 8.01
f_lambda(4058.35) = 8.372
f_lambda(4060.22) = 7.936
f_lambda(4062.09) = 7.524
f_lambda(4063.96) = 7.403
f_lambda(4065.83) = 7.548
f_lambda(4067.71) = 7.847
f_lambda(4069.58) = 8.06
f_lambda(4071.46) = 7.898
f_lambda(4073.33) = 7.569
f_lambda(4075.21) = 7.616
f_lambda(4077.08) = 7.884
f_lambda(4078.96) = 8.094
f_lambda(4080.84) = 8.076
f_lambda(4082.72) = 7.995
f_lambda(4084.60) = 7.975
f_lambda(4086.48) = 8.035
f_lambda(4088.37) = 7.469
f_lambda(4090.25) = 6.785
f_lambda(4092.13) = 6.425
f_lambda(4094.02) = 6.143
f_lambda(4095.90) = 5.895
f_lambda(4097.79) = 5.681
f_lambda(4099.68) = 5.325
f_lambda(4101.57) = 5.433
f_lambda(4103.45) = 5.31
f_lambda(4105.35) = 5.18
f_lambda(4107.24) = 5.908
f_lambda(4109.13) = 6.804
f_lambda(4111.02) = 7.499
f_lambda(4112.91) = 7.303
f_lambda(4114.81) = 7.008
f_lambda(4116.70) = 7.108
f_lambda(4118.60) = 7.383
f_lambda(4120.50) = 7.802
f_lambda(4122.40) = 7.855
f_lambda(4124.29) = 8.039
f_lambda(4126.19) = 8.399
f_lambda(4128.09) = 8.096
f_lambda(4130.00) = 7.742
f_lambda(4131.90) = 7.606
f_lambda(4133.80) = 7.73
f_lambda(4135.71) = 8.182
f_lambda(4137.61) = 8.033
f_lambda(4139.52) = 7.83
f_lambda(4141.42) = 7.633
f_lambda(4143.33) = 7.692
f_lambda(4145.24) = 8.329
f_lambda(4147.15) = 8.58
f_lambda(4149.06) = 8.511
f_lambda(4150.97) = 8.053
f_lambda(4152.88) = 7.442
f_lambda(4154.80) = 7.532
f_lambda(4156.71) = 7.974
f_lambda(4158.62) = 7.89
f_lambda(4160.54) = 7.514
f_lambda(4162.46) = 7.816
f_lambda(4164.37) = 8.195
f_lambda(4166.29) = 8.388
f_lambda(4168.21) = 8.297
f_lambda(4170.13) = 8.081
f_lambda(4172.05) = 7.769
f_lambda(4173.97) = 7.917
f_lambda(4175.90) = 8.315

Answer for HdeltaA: 5.93 AA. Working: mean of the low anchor 7.81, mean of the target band 6.65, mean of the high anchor 7.91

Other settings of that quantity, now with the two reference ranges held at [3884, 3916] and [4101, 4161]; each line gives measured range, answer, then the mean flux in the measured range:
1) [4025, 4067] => -4.48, 8.07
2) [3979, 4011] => -3.26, 7.9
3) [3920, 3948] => -0.68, 7.19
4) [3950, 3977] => 5.99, 5.52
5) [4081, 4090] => -0.51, 7.8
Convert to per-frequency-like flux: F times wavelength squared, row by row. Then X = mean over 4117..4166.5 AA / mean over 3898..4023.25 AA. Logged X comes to 1.20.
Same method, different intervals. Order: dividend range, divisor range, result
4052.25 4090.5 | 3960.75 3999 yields 1.32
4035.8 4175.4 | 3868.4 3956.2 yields 1.17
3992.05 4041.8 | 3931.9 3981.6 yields 1.38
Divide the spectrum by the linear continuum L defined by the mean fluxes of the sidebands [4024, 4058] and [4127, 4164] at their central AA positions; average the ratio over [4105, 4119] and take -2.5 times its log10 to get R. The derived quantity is 0.17 mag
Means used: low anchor 8.16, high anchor 7.91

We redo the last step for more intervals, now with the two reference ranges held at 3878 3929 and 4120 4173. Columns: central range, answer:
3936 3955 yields -0.07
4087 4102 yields 0.24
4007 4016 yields -0.11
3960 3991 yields 0.27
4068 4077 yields -0.01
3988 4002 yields -0.08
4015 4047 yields -0.10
